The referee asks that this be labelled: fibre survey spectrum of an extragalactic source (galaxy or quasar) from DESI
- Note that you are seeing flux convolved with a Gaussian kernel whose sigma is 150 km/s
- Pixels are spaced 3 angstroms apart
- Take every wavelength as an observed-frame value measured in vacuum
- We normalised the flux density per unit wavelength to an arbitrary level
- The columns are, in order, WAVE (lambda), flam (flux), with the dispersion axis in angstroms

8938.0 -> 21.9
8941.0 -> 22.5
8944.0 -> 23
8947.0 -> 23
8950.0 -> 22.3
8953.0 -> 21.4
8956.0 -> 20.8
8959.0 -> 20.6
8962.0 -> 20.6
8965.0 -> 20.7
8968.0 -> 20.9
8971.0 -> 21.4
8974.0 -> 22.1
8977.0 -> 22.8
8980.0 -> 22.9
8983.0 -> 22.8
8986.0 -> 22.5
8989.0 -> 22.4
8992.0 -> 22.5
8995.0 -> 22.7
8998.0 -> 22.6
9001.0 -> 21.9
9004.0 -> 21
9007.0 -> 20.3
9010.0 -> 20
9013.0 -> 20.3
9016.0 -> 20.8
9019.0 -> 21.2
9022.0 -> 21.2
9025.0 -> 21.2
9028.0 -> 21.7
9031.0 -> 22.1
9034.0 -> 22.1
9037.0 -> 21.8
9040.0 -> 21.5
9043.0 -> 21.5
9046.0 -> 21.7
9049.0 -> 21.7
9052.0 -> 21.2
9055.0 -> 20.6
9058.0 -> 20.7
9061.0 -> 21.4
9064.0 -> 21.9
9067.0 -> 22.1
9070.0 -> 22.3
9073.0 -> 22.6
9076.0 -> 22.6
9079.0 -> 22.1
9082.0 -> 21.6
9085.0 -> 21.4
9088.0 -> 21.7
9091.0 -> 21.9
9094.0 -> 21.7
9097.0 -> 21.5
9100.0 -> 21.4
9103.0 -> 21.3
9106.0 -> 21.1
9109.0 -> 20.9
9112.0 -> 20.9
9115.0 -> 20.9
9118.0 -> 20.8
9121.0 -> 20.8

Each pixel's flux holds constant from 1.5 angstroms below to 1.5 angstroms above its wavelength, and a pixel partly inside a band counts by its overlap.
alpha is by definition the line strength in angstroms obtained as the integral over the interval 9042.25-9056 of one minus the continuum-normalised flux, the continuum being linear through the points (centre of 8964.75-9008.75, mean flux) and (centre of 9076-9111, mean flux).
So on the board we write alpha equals 0.2 angstroms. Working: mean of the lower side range 22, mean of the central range 21.4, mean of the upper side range 21.5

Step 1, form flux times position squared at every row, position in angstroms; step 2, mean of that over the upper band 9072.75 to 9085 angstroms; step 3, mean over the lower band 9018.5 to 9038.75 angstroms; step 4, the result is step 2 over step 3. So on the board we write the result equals 1.0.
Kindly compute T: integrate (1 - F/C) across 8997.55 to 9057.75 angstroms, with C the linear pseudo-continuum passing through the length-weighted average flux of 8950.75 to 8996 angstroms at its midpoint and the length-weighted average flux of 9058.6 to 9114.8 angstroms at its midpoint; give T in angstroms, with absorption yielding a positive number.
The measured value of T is 1.24 angstroms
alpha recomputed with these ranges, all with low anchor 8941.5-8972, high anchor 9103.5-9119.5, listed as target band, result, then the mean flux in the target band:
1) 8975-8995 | -1.2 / 22.6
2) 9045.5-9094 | -1.4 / 21.7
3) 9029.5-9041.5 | -0.4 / 21.9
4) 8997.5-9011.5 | 0.2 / 21.1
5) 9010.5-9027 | 0.3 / 20.9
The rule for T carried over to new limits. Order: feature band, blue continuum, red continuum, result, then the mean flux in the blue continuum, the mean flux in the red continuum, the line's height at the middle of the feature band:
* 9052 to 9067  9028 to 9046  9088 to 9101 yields 0.3 angstroms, 21.8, 21.6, 21.7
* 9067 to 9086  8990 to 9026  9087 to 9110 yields -0.6 angstroms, 21.3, 21.4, 21.4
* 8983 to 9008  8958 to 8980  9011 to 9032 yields -0.9 angstroms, 21.4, 21.2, 21.3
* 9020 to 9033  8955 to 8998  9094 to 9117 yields 0.0 angstroms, 21.9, 21.2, 21.6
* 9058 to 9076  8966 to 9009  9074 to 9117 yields -0.3 angstroms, 22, 21.5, 21.6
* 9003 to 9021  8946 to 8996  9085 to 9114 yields 0.9 angstroms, 21.9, 21.4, 21.7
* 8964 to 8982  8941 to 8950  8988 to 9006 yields 0.5 angstroms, 22.8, 22.1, 22.4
